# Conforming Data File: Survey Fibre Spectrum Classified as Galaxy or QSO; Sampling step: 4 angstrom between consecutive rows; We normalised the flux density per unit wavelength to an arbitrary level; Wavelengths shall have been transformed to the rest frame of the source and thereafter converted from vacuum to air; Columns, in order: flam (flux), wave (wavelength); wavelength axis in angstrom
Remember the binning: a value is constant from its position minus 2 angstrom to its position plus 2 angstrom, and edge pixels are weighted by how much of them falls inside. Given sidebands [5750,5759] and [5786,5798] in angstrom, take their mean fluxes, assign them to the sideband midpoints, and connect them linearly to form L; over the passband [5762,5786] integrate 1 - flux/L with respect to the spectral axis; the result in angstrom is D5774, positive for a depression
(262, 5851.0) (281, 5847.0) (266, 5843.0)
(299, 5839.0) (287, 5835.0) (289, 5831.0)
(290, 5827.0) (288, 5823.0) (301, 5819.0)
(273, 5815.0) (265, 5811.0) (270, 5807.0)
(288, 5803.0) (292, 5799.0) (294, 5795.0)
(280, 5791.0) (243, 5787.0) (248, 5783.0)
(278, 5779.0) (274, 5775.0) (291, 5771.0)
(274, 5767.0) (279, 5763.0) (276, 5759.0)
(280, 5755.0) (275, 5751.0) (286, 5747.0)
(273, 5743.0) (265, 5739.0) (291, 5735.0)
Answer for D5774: 0.4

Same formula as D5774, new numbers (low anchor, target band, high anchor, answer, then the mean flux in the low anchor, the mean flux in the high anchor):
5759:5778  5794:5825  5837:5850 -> -0.4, 279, 280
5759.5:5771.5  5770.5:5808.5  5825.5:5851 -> 0.7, 279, 283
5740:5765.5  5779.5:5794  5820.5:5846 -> 1.0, 278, 287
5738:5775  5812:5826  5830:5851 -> -0.2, 278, 282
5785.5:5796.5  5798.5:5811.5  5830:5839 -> 0.0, 273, 290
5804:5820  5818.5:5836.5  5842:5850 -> -1.0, 276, 273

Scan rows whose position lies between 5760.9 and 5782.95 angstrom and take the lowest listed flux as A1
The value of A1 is 274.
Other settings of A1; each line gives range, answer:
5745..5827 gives 243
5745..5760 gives 275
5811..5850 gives 265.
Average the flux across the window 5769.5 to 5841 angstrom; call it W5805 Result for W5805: 280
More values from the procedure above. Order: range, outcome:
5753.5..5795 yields 273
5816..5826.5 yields 292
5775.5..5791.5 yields 262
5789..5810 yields 284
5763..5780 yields 279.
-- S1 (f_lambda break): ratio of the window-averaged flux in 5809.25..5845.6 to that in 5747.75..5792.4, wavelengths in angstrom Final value 1.0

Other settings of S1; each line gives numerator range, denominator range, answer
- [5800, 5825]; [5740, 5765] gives 1.01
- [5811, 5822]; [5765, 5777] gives 1.01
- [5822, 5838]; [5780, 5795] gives 1.10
